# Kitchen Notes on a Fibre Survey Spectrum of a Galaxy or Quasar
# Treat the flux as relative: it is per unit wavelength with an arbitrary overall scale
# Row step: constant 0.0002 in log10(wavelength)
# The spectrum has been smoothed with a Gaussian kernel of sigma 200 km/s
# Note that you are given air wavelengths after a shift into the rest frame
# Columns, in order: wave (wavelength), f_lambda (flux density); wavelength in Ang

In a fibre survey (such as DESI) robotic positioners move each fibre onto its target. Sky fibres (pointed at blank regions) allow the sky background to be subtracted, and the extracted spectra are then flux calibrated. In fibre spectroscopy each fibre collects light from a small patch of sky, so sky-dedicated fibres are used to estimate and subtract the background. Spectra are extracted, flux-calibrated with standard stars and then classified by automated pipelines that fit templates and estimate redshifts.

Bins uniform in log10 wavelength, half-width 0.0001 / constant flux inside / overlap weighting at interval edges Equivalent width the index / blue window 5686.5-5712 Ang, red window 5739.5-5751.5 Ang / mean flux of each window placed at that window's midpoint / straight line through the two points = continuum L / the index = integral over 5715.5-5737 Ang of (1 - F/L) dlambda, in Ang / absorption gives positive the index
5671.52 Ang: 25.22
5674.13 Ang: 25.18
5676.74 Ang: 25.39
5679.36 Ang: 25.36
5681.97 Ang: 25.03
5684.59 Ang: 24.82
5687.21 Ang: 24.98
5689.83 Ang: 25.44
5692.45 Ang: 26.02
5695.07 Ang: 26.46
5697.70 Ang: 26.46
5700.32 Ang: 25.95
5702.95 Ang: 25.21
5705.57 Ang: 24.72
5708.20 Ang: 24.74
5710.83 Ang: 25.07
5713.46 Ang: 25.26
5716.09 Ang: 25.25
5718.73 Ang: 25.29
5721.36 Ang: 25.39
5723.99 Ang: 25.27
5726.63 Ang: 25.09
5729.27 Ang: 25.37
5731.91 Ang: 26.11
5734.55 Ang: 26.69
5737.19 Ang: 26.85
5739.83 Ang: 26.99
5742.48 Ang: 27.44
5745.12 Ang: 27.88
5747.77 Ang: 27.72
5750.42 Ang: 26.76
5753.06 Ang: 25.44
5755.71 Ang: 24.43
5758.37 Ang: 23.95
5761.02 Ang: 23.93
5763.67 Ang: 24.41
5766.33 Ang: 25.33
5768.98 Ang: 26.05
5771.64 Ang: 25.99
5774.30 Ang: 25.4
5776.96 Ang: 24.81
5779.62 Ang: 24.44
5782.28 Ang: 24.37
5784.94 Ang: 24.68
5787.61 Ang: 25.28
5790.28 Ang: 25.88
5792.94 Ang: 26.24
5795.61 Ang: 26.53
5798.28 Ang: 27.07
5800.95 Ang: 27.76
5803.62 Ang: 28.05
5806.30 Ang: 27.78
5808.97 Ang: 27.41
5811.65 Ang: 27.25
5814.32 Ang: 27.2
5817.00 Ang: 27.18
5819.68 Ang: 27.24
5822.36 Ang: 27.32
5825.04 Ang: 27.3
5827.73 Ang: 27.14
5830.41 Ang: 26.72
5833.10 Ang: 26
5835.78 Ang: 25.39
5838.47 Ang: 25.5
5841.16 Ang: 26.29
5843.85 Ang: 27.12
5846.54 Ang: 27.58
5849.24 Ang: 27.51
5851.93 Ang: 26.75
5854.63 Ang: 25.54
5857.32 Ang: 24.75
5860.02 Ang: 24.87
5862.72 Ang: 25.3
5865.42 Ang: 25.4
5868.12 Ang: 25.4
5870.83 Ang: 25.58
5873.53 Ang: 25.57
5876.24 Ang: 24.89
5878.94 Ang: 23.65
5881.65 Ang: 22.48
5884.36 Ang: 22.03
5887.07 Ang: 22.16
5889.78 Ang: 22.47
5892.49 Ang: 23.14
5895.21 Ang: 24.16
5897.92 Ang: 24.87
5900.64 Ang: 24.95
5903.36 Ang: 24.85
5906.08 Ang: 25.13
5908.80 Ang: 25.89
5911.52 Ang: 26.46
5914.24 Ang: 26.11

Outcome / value 0.79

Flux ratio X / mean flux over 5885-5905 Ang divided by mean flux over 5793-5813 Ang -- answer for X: 0.9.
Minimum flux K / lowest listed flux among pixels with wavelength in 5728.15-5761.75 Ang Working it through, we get 23.93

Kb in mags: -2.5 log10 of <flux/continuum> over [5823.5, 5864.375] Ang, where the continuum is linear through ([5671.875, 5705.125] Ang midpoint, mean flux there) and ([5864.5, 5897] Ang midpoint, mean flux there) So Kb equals -0.088 mag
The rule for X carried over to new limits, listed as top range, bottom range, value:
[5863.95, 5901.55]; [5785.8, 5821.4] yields 0.89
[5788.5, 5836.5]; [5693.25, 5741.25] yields 1.05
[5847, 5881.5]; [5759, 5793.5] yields 1.01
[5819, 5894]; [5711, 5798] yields 0.99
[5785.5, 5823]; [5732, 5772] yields 1.04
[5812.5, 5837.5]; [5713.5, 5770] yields 1.04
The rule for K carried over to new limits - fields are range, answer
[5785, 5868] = 24.75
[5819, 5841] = 25.39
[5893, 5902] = 24.16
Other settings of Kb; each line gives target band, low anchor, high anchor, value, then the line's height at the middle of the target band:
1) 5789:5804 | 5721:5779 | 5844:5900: -0.06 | 25.4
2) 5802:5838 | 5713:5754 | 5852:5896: -0.08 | 25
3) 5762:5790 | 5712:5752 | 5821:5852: 0.06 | 26.4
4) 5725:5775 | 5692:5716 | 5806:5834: 0.01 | 26.2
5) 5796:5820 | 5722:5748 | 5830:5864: -0.05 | 26.2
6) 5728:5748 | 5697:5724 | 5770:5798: -0.06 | 25.4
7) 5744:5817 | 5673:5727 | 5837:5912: -0.04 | 25.2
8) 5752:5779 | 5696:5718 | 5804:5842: 0.05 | 26.1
